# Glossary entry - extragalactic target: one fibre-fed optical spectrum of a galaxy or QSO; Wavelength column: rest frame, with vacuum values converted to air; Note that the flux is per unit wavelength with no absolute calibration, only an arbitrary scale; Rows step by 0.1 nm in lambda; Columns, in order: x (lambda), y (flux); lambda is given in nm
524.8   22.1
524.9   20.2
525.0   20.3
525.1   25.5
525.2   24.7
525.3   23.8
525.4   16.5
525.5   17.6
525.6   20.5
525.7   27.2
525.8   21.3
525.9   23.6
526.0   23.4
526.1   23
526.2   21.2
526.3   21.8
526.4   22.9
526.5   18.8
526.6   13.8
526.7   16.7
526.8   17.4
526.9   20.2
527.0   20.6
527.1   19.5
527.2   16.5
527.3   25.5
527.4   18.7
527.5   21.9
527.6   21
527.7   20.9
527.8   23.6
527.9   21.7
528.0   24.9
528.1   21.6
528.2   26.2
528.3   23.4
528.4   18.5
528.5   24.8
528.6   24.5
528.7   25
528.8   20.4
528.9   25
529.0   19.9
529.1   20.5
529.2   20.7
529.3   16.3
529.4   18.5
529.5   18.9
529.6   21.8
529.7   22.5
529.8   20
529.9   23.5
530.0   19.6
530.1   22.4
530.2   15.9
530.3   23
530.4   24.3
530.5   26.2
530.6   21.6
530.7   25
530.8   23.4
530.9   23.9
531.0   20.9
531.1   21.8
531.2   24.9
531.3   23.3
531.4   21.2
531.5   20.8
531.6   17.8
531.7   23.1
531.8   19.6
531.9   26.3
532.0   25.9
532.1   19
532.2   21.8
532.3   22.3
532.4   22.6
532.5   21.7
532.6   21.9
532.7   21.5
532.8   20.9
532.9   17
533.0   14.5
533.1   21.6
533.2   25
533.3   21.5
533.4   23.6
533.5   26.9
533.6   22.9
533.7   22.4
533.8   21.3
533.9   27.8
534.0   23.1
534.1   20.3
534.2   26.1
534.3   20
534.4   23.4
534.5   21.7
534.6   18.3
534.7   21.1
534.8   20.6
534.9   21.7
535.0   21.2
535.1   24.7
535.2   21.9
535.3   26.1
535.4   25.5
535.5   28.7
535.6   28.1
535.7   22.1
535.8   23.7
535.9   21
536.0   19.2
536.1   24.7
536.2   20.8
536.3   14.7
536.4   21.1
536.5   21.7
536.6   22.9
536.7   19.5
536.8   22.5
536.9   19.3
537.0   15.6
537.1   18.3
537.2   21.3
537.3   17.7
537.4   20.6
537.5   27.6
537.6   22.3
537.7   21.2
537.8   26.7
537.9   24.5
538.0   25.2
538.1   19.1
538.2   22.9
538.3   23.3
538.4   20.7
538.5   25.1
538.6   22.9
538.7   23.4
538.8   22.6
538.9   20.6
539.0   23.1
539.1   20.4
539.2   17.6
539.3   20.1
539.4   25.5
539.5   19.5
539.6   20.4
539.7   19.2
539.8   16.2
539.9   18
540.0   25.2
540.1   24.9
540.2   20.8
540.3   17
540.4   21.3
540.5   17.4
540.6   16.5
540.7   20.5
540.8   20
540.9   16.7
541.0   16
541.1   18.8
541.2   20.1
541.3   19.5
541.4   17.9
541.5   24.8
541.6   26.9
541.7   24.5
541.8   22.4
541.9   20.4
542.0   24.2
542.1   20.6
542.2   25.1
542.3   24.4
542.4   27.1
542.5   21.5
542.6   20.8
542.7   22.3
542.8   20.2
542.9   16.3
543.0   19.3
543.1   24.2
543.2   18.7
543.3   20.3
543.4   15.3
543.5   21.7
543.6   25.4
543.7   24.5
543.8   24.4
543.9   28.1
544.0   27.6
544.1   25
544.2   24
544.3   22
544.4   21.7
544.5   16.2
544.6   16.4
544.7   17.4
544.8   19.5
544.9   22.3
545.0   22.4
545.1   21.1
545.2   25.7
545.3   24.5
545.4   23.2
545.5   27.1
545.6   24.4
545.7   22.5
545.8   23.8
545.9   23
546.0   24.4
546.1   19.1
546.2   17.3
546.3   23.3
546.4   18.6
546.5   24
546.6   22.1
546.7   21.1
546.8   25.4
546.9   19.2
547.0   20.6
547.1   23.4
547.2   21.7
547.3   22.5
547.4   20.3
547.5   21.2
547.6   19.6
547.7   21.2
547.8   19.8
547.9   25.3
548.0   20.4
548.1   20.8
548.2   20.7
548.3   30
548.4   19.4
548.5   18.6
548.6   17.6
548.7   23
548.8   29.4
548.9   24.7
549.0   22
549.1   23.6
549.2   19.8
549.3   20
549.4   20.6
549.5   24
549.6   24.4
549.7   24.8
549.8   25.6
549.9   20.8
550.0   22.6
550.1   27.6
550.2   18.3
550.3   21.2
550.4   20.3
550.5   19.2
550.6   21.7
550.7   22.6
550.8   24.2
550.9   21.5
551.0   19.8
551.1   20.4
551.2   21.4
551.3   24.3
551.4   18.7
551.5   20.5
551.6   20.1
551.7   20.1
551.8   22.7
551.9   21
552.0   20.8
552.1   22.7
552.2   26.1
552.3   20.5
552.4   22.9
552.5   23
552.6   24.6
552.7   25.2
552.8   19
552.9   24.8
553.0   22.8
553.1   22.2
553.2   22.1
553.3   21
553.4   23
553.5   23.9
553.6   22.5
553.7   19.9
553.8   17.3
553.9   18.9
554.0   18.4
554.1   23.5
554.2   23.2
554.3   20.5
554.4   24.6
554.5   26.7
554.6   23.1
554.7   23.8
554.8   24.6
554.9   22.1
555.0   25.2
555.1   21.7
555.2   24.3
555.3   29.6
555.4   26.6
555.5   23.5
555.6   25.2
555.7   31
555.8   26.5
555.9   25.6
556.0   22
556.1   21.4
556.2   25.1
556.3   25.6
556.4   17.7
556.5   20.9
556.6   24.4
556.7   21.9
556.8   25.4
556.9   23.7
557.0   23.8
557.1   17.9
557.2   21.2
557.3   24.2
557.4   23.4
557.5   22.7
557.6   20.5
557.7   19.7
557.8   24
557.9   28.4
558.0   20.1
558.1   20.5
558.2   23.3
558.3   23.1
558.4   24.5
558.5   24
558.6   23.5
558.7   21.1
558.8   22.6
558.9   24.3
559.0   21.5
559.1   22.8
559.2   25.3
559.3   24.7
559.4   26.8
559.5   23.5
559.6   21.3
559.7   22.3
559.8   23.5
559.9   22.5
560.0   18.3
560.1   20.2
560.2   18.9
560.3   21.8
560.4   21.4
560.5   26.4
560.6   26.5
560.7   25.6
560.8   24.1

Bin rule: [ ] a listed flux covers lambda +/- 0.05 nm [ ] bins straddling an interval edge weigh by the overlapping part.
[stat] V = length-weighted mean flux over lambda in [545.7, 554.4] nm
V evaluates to 21.9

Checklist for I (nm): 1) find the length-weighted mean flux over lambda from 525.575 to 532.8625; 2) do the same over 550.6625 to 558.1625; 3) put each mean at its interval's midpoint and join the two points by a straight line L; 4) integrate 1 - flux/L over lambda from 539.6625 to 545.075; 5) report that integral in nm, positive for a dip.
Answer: 0.25 nm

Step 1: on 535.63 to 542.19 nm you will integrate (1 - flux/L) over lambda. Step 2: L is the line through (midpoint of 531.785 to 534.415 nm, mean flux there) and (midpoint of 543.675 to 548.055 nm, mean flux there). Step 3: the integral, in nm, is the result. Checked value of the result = 0.32 nm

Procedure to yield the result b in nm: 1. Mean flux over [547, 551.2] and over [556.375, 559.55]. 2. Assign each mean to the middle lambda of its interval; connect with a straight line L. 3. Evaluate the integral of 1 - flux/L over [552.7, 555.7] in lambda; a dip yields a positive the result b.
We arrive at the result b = -0.07 nm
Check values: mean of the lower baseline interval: 22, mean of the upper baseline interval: 22.9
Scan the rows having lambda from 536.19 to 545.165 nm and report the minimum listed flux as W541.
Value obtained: 14.7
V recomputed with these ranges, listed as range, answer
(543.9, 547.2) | 22.2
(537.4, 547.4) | 21.8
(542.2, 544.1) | 22.5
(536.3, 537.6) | 20.5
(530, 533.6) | 22.1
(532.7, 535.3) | 22.1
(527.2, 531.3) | 22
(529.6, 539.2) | 22.1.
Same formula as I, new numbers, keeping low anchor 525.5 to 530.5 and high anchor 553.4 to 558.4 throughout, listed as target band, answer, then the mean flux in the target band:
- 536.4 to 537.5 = 0.08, 20.3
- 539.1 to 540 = 0.09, 19.9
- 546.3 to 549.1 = 0.07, 22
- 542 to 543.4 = 0.05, 21.5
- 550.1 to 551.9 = 0.13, 21.2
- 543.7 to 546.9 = -0.01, 22.5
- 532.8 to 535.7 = -0.13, 22.7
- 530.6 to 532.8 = -0.07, 22.3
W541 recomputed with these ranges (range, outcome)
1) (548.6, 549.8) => 17.6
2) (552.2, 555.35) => 17.3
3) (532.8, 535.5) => 14.5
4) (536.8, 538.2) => 15.6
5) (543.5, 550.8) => 16.2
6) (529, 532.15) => 15.9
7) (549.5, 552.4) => 18.3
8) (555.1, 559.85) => 17.7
